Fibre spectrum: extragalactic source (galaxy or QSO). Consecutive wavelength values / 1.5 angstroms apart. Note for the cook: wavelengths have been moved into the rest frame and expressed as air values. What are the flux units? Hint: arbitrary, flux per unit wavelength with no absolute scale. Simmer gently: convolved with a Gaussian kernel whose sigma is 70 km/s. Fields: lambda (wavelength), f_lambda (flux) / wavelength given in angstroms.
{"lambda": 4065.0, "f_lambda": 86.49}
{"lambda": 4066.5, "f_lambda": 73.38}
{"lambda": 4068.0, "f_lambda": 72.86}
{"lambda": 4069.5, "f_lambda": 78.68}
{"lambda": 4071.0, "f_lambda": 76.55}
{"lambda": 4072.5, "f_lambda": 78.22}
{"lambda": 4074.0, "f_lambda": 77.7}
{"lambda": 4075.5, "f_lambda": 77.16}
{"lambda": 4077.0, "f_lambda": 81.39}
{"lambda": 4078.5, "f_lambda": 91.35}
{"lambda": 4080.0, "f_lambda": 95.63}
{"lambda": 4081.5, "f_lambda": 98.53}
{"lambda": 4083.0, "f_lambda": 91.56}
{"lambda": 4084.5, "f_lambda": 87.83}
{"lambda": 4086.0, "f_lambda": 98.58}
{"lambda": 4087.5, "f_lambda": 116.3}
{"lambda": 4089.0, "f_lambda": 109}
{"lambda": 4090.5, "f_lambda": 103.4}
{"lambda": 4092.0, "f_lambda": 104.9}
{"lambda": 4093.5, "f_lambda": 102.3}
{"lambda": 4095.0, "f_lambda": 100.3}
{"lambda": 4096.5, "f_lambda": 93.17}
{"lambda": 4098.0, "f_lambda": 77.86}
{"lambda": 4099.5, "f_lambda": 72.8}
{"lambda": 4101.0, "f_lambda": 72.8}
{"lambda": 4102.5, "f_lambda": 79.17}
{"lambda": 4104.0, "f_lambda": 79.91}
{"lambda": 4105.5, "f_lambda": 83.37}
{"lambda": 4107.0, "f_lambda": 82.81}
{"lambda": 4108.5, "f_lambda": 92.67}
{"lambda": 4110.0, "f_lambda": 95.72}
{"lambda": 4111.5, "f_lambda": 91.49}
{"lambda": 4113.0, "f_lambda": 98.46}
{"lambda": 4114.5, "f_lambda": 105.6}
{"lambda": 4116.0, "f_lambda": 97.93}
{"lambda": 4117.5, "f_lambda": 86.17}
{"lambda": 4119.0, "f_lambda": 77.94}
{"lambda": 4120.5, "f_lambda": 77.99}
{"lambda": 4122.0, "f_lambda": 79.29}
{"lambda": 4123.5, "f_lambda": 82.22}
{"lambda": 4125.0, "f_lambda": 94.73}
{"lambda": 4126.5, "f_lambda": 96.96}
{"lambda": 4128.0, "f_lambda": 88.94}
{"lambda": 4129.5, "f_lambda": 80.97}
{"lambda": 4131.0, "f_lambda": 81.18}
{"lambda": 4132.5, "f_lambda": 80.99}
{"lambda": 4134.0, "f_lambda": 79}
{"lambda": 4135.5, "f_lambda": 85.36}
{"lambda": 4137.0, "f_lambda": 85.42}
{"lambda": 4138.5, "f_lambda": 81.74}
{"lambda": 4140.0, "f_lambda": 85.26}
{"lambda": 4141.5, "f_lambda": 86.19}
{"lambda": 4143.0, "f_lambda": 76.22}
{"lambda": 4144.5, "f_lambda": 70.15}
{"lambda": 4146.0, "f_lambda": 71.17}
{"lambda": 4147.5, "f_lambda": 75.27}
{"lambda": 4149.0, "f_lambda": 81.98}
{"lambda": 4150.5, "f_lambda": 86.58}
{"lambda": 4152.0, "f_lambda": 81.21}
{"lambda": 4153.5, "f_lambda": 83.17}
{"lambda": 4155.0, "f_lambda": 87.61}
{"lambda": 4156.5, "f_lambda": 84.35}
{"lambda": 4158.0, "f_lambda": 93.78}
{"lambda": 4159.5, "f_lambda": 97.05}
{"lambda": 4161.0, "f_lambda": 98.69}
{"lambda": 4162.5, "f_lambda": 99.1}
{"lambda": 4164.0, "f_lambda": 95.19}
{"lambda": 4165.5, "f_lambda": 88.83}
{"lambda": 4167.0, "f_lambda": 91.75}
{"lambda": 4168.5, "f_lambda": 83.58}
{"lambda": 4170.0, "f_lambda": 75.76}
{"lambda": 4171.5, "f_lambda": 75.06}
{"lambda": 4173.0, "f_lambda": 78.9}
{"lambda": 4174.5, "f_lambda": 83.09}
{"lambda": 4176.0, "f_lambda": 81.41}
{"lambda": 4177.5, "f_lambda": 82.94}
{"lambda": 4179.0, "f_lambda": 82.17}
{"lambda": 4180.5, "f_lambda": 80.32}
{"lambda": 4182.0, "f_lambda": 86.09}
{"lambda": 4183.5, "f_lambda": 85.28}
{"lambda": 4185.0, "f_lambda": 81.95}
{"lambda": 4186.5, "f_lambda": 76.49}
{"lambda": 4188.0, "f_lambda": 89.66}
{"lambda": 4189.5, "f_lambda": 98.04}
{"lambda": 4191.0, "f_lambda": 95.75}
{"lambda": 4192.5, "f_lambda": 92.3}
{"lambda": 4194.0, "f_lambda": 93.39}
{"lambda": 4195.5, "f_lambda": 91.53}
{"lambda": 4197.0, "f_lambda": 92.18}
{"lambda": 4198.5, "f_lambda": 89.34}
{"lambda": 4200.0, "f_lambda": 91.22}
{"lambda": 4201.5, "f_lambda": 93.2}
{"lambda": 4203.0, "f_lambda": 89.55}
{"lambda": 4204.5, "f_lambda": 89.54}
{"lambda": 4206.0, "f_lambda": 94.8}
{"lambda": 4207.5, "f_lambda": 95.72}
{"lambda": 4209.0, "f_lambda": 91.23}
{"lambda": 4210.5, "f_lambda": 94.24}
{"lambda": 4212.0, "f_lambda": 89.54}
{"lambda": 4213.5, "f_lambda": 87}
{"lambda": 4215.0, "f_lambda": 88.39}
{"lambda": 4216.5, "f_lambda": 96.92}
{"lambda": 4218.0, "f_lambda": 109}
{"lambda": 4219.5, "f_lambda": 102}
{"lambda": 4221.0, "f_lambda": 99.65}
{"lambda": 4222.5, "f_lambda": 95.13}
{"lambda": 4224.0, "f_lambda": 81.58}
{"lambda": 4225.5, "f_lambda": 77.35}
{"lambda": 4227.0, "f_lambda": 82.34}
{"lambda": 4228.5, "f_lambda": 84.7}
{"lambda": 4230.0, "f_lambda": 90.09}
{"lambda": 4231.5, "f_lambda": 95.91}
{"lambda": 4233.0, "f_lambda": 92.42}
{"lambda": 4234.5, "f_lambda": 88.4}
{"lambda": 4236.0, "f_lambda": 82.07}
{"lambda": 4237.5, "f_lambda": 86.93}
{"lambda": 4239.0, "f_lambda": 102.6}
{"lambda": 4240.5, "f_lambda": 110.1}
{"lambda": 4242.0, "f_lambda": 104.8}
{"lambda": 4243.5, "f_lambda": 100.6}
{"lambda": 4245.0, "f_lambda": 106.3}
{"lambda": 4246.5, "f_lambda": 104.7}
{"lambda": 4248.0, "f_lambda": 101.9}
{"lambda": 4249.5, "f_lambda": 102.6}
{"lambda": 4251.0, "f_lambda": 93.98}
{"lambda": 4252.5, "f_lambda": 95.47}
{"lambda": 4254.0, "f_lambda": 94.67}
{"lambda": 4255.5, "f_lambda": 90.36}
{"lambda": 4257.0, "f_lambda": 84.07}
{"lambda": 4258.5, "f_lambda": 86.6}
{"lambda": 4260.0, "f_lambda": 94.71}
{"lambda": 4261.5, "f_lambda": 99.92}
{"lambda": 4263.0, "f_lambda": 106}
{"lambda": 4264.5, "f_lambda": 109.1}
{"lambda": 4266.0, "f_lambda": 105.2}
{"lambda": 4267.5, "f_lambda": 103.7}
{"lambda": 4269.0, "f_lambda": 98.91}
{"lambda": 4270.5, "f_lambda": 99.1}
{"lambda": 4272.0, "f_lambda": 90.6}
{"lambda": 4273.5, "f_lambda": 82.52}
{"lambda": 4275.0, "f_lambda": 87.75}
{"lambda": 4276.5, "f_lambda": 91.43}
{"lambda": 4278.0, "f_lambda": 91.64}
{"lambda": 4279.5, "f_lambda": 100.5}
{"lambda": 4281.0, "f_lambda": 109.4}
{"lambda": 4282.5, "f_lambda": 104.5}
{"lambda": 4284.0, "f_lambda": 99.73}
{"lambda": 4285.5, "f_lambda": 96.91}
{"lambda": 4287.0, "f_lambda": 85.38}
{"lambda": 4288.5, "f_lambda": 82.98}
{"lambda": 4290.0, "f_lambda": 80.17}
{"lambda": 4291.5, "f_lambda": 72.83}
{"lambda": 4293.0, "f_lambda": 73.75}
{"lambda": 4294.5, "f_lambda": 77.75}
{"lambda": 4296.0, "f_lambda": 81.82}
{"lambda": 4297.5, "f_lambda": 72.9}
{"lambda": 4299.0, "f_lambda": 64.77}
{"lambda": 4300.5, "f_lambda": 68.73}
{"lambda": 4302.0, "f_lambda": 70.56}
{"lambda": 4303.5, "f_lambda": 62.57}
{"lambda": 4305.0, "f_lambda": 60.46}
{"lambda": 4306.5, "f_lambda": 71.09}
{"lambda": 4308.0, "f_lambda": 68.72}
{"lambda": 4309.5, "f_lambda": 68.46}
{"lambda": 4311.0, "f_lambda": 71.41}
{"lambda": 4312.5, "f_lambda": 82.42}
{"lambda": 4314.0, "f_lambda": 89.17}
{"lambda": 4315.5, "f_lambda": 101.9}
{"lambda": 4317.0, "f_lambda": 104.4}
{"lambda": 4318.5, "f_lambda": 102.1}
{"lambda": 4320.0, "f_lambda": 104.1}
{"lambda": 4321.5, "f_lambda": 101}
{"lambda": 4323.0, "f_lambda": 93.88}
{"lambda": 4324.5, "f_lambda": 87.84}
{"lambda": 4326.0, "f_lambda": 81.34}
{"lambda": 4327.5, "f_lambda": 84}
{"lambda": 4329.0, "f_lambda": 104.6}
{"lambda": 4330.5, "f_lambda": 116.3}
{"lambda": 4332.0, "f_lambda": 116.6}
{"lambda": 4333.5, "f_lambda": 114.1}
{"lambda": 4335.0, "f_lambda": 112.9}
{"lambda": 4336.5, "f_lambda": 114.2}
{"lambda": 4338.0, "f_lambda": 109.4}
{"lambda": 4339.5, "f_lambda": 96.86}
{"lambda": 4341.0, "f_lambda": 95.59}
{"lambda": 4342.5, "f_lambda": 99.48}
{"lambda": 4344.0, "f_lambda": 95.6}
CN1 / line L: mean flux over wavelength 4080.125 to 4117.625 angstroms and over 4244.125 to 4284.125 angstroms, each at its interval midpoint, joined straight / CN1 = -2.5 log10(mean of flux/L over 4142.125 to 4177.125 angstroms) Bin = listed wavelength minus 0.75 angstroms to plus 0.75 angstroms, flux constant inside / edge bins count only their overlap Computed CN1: 0.13 mag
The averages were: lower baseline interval 93.1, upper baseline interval 97.6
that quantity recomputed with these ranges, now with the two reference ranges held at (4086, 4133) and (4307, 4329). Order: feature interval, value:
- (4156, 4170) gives -0.02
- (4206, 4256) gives -0.06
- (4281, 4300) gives 0.07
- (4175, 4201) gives 0.02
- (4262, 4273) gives -0.14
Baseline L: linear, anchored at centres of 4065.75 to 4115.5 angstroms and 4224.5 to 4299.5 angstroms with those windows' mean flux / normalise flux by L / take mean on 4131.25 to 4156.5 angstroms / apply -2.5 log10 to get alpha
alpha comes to 0.11 mag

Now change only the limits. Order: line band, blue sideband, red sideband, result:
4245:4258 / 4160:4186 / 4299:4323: -0.159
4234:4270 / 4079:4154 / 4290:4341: -0.120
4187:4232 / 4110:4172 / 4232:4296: -0.015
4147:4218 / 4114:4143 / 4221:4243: 0.003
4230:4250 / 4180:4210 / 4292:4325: -0.138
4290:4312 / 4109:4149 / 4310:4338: 0.345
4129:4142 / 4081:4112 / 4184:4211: 0.110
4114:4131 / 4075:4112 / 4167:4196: 0.021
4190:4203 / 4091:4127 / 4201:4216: -0.015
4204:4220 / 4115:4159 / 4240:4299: -0.059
